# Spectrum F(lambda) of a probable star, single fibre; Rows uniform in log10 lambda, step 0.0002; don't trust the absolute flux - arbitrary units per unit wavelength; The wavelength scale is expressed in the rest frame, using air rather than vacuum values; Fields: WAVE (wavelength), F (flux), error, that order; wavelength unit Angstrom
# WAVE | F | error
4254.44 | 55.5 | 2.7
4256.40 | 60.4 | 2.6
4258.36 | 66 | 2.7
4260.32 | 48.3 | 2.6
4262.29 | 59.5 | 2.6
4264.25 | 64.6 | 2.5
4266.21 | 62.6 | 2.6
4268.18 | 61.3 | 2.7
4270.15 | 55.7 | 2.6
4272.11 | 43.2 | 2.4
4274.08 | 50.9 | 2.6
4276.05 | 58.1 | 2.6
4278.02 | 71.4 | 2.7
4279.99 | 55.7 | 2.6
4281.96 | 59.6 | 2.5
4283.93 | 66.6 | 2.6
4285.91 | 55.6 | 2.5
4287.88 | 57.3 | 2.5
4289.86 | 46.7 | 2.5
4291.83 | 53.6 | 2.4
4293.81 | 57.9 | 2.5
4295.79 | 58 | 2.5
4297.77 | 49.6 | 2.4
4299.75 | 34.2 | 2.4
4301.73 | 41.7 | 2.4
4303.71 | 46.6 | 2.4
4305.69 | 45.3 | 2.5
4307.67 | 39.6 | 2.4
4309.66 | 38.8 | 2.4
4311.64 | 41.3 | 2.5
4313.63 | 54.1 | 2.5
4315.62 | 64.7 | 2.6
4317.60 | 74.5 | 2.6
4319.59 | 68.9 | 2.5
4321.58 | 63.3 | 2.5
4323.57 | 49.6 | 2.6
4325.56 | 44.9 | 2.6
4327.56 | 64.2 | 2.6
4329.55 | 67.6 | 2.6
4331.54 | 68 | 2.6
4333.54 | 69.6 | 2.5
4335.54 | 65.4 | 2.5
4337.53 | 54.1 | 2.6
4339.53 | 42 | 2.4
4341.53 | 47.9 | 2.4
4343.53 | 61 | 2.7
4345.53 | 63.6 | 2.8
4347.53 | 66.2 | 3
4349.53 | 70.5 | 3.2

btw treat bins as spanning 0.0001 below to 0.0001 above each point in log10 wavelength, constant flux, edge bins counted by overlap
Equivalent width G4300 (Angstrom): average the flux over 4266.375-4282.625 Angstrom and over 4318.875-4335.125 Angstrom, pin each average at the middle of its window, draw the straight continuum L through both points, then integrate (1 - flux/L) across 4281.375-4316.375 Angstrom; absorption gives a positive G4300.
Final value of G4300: 5.3 Angstrom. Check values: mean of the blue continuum 57.2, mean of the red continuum 62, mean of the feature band 50.4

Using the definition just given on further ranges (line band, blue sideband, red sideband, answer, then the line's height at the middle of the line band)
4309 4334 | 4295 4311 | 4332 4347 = -3.8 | 51.2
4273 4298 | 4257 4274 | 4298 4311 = -4.1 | 49.3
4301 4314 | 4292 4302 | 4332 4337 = 2.5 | 53.9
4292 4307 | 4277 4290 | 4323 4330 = 2.7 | 58.4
